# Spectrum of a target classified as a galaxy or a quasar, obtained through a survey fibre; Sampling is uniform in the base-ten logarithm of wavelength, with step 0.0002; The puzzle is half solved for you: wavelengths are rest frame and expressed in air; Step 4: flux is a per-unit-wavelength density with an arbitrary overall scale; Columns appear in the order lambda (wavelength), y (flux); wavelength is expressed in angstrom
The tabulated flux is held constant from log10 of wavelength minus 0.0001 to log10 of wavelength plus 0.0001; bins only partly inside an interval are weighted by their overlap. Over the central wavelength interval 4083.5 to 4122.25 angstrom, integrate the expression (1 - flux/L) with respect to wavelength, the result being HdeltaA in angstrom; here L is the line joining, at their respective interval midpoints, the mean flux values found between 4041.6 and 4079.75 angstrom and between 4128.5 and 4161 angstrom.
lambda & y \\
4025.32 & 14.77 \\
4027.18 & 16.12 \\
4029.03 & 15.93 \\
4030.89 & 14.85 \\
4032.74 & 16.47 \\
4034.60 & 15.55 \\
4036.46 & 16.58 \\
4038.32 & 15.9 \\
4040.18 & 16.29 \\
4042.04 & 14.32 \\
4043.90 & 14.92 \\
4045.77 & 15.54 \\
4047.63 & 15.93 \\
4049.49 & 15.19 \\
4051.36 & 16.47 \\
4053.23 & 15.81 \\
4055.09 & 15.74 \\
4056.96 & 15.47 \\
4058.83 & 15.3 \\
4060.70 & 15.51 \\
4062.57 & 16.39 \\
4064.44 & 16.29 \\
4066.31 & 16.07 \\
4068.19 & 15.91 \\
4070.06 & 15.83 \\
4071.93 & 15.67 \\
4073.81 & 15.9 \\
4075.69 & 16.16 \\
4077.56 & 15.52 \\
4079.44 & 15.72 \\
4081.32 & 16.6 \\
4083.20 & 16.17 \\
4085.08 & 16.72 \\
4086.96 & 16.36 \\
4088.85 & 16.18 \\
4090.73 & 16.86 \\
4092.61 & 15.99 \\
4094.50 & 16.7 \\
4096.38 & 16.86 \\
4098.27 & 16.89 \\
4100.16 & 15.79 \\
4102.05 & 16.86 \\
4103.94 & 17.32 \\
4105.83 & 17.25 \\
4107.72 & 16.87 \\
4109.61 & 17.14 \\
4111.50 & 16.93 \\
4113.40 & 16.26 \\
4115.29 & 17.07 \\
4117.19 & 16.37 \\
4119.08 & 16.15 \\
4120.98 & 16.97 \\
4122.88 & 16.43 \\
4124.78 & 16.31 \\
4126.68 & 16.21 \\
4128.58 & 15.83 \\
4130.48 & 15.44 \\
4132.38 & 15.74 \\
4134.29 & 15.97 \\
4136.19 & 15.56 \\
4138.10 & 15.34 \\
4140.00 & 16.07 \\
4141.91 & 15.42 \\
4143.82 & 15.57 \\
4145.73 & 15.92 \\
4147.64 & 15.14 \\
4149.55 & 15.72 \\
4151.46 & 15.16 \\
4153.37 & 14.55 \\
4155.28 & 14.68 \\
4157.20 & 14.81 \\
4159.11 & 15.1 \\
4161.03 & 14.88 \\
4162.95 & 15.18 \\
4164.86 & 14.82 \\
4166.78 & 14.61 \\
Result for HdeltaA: -2.78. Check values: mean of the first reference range 15.7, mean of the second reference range 15.4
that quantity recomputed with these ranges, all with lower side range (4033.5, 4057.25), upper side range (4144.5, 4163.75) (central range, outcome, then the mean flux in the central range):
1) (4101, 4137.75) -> -2.73 angstrom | 16.4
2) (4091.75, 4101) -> -0.63 angstrom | 16.4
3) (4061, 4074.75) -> -0.37 angstrom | 16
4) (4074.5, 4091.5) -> -0.83 angstrom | 16.2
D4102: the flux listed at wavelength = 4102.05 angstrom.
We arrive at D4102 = 16.86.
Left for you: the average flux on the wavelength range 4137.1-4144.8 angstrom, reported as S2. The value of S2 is 15.6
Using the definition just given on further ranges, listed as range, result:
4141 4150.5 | 15.5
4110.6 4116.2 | 16.7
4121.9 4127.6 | 16.3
